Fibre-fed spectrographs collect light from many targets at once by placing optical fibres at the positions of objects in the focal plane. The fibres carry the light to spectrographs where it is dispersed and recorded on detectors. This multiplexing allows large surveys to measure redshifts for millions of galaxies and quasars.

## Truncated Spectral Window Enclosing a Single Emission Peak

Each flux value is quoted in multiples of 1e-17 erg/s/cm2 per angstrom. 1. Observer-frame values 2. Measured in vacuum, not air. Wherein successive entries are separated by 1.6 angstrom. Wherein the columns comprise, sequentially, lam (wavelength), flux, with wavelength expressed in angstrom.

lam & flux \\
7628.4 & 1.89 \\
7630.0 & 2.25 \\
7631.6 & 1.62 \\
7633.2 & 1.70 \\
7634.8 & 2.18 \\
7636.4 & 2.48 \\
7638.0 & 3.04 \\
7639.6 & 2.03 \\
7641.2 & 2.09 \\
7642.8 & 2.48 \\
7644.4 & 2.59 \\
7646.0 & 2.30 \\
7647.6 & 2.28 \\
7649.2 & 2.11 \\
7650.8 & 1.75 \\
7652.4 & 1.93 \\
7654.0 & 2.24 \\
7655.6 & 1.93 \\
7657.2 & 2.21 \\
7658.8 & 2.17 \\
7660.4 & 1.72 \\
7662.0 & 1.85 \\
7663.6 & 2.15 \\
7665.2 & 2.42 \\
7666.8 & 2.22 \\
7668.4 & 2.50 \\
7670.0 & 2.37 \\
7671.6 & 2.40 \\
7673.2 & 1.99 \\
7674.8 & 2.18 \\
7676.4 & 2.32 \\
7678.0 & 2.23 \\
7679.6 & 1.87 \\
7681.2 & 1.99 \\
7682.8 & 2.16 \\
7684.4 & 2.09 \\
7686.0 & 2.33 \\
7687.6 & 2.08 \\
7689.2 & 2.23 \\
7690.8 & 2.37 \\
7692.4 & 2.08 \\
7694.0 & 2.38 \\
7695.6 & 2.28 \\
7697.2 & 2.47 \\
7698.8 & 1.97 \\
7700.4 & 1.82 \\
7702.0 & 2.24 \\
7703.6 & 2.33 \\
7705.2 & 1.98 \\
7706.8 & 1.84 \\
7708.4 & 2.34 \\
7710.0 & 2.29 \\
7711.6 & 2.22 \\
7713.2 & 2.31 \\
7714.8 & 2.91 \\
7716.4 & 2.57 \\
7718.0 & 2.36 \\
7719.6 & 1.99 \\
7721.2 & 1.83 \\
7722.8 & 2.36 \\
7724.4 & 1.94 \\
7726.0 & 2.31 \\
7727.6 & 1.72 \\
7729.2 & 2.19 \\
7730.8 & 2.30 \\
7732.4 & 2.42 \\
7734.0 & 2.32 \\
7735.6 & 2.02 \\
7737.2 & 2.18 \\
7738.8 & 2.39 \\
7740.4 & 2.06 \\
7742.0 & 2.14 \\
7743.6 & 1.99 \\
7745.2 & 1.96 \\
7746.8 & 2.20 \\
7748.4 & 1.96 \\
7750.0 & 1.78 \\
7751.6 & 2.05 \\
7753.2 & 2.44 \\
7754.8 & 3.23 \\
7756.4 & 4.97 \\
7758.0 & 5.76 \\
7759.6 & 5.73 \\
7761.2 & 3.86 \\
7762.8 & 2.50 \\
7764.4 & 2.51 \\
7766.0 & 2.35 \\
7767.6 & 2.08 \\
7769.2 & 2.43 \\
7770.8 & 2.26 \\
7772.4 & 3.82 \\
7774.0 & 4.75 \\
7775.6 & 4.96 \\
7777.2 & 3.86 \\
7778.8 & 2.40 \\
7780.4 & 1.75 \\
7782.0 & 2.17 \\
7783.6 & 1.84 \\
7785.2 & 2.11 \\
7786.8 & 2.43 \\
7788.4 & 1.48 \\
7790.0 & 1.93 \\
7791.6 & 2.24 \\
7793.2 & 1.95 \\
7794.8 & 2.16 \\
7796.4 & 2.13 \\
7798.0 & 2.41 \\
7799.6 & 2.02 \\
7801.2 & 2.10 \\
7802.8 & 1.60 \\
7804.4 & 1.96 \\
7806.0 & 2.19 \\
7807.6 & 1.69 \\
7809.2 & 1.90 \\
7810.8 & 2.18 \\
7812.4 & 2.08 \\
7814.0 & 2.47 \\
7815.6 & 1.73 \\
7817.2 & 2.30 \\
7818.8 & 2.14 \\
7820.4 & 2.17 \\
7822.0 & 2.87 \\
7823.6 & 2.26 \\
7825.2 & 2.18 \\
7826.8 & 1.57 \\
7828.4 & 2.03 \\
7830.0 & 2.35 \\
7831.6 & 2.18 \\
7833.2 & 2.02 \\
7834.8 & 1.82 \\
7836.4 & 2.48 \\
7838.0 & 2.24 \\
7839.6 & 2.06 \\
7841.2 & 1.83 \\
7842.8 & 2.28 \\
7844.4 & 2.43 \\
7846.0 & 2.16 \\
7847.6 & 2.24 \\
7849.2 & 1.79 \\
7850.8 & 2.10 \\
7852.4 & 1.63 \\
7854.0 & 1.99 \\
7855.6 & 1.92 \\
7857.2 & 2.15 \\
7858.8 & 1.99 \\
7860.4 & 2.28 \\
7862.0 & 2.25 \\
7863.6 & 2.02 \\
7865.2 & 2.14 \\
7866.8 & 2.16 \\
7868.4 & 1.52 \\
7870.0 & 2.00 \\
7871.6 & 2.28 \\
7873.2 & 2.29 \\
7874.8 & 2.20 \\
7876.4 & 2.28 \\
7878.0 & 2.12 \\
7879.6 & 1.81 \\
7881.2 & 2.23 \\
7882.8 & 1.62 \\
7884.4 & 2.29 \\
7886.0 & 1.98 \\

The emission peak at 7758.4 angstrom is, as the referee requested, [S II]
